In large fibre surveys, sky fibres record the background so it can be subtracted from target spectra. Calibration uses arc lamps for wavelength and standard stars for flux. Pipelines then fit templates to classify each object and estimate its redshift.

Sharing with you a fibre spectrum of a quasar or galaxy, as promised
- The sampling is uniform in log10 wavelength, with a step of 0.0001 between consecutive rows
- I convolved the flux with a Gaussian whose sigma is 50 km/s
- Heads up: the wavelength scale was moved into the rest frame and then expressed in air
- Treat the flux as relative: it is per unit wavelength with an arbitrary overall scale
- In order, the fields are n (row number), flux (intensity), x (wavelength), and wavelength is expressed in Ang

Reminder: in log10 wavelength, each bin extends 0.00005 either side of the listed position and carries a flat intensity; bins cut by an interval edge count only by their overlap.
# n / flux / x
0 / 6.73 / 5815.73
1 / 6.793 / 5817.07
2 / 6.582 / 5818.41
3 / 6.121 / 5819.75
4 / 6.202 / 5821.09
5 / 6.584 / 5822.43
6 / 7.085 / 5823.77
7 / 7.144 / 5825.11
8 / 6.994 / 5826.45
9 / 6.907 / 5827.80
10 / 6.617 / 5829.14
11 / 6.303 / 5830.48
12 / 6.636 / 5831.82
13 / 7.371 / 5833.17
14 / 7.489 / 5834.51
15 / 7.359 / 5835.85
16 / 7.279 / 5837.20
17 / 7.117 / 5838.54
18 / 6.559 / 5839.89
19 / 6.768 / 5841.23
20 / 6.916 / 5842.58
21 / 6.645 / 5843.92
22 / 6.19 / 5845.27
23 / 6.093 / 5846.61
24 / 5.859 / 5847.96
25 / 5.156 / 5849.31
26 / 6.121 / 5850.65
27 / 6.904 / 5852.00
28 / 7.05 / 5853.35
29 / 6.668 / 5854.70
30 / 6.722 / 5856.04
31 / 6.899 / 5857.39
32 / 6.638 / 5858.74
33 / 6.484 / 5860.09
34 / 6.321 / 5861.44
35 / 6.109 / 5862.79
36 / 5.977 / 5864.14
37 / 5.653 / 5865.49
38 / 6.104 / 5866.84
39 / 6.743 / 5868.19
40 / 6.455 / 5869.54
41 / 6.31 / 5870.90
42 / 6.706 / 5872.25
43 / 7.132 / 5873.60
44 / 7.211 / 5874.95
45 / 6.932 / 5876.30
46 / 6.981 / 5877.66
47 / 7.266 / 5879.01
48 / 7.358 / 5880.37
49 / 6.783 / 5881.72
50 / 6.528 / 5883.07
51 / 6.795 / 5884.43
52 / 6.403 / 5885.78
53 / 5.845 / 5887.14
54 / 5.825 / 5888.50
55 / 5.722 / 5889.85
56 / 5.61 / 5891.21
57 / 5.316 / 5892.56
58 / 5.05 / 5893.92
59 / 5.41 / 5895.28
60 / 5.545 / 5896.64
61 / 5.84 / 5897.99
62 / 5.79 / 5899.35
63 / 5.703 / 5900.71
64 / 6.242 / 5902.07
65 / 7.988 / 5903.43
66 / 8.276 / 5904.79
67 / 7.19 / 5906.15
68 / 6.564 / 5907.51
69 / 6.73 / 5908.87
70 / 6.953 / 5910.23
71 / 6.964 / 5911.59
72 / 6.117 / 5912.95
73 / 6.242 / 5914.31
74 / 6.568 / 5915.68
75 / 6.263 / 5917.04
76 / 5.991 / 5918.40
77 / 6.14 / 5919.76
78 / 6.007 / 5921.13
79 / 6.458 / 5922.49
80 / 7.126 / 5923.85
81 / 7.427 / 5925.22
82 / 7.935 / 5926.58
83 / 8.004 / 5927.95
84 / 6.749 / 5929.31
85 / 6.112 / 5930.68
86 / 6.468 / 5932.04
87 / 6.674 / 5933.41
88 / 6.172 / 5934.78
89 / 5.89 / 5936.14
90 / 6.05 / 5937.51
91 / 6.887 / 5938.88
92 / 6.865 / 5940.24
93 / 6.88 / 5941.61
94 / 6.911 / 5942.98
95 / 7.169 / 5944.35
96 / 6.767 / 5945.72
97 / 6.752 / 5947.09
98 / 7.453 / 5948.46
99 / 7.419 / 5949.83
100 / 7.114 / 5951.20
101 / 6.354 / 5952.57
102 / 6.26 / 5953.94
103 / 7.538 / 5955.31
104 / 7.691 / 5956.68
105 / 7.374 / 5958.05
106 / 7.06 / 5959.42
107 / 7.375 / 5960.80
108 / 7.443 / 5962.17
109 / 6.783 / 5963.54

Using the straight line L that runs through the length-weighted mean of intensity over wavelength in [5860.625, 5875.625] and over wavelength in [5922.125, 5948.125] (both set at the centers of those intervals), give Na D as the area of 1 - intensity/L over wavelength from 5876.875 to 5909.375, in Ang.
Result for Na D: 1.04 Ang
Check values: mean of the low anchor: 6.43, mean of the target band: 6.36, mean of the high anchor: 6.82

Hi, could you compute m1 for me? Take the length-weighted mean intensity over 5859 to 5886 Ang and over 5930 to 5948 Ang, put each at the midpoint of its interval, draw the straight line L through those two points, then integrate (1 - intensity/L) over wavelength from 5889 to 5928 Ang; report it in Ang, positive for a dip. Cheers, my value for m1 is 1.05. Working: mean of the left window 6.62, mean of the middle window 6.43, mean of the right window 6.6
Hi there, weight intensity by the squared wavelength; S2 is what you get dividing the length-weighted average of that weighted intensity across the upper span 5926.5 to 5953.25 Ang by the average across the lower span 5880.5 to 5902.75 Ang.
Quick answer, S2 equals 1.17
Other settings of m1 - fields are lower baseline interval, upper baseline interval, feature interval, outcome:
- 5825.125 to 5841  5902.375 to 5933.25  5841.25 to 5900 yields 4.9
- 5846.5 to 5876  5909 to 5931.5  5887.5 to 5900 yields 1.9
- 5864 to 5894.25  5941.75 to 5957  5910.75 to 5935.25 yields 0.5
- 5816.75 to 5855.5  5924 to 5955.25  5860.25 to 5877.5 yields 0.6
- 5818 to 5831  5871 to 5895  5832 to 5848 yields -0.6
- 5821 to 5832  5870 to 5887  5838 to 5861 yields 0.9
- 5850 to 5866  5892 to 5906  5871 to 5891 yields -1.1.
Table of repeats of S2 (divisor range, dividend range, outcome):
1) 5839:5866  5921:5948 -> 1.09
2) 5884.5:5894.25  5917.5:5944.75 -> 1.17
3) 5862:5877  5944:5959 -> 1.12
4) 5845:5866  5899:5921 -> 1.07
